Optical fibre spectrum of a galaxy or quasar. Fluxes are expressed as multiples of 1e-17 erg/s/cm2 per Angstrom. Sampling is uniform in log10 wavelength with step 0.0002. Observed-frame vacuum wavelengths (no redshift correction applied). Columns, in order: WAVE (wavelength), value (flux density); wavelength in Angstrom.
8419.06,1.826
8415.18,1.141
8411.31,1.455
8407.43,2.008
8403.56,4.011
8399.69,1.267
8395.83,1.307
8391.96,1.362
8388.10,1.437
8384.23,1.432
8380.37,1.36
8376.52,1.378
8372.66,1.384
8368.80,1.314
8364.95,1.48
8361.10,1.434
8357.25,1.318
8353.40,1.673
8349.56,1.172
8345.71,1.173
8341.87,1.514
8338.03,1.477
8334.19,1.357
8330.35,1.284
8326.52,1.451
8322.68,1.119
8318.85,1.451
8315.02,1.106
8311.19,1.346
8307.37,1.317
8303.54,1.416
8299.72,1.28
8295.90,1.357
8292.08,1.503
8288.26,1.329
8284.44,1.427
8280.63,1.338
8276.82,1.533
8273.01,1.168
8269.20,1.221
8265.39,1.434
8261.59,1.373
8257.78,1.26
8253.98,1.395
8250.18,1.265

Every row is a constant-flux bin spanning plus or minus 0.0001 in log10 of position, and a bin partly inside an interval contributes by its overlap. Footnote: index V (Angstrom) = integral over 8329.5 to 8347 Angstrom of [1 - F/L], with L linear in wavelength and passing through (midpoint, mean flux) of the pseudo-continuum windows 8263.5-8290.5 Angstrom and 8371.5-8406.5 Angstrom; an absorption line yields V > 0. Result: 1.8 Angstrom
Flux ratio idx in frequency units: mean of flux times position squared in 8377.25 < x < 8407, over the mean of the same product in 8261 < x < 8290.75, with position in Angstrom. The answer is 1.32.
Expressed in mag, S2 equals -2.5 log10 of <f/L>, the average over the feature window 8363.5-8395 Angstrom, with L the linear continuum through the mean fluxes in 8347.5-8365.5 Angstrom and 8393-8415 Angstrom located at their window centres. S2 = 0.18 mag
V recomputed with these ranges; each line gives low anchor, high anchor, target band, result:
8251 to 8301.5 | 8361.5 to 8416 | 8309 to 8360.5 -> 4.81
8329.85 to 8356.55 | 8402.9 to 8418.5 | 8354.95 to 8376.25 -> 2.50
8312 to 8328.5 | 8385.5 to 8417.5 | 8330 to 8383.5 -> 3.69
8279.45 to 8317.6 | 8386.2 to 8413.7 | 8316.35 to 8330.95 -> 1.41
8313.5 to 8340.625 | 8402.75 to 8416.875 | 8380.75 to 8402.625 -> 4.58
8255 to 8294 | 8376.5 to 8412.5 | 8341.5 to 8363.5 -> 3.08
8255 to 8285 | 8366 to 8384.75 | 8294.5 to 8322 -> 0.79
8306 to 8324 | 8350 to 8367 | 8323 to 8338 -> -0.19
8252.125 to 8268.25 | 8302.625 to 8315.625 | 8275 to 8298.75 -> -1.42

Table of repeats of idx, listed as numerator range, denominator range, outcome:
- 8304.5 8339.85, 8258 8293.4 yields 0.98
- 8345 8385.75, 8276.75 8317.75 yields 1.04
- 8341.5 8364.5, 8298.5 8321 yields 1.06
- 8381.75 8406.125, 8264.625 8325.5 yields 1.38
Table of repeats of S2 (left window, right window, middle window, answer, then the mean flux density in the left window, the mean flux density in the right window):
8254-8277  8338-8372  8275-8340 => 0.00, 1.32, 1.39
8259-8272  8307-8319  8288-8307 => -0.06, 1.33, 1.28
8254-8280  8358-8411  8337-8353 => 0.12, 1.34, 1.62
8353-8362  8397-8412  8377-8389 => 0.30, 1.45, 2.2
